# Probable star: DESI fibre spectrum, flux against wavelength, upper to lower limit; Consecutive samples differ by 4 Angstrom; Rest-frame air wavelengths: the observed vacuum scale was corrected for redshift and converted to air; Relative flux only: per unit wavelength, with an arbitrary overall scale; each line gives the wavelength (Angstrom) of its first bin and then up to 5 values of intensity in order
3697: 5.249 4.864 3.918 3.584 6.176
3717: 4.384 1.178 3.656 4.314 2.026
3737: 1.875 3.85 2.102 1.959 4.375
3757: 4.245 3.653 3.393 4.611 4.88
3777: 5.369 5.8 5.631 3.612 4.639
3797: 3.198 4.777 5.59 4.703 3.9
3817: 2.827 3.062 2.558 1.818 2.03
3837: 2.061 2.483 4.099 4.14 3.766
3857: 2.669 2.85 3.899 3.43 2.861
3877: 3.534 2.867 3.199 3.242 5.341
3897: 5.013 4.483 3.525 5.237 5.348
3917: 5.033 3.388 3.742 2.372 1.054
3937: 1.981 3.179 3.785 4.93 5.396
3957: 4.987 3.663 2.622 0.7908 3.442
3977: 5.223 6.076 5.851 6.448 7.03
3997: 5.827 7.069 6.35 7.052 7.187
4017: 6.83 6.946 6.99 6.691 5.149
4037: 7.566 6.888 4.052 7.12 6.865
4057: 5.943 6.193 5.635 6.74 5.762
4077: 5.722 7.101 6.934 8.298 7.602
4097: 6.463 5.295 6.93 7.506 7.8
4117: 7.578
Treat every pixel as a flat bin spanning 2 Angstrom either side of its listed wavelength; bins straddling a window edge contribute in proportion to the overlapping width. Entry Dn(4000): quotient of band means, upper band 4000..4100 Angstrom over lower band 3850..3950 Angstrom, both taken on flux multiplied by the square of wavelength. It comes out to 2.0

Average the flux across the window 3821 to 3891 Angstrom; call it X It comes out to 3.03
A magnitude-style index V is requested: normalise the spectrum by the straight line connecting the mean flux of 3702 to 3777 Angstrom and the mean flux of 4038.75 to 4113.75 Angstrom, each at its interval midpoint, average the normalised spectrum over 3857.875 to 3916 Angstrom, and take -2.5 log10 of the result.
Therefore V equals 0.25 mag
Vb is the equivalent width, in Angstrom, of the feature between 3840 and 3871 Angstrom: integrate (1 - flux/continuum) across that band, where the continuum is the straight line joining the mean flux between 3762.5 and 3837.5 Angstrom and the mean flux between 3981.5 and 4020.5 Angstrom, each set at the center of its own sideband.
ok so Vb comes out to 8.2 Angstrom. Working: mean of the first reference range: 3.95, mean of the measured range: 3.45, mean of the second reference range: 6.62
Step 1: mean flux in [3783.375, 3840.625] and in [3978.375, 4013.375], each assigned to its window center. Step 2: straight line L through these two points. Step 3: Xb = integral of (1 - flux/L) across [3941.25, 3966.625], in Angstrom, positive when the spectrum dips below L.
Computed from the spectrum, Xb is 7.11 Angstrom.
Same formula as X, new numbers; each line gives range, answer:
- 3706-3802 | 3.88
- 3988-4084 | 6.47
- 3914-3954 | 3.48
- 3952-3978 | 3.61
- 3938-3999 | 4.57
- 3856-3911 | 3.74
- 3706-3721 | 4.19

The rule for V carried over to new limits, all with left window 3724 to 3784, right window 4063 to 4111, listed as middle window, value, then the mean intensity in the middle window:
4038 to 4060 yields 0.02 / 6.24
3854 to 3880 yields 0.42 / 3.22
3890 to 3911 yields 0.09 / 4.65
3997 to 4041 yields -0.11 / 6.74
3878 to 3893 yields 0.39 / 3.43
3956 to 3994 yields 0.25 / 4.54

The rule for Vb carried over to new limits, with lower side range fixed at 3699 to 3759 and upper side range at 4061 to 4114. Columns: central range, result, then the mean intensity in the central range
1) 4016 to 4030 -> -1.7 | 6.88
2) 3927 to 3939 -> 7.9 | 1.8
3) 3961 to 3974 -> 7.4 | 2.41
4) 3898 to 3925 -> 3.5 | 4.46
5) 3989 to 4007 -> -2.0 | 6.56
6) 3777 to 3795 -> -4.3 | 4.97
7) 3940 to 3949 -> 2.6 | 3.84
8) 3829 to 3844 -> 7.4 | 2.27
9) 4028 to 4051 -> 0.2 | 6.22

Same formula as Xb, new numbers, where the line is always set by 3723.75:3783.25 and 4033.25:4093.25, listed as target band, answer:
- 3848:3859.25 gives 2.85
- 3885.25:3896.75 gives 1.71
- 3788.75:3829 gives 4.05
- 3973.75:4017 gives -3.28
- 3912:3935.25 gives 8.16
